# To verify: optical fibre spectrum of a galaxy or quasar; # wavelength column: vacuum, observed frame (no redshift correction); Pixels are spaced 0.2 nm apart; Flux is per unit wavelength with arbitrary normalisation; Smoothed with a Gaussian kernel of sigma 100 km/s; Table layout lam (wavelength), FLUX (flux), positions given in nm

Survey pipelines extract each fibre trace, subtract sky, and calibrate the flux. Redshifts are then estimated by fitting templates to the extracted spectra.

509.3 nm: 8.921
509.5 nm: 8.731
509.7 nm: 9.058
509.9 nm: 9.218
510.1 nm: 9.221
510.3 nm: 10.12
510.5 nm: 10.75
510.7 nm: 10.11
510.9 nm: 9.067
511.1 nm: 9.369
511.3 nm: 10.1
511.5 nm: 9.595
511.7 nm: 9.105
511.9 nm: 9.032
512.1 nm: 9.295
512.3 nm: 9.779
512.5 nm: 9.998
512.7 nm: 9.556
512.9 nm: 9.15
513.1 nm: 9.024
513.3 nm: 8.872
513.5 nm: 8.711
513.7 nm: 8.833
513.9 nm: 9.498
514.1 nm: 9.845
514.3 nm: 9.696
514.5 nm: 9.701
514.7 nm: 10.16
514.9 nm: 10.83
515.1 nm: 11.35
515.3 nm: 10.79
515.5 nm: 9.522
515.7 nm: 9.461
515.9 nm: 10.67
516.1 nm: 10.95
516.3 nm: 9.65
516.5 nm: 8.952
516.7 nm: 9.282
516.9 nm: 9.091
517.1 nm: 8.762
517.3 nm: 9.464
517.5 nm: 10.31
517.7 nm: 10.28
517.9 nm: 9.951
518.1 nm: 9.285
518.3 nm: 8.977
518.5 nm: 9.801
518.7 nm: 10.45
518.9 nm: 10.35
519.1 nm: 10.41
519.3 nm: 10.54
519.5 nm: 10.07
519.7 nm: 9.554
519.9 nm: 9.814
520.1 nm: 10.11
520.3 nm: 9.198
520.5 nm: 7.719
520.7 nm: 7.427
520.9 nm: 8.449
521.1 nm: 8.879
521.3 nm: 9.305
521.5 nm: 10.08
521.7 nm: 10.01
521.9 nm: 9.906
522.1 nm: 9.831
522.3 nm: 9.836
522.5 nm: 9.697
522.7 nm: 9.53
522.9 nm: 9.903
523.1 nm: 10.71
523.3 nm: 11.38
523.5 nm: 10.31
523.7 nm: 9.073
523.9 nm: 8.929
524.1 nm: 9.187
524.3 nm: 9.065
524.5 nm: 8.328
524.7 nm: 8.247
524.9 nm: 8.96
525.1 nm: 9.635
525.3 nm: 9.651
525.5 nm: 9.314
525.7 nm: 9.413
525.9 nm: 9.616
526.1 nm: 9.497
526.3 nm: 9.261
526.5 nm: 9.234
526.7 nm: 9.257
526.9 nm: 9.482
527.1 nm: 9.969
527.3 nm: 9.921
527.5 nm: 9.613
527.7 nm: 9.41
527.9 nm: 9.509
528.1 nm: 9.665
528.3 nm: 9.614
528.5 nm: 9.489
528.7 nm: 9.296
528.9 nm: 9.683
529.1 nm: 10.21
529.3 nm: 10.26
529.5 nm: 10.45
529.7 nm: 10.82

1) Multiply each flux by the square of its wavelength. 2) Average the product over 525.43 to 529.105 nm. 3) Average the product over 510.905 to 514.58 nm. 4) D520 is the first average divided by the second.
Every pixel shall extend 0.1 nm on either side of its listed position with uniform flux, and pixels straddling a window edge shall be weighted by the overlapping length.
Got 1.1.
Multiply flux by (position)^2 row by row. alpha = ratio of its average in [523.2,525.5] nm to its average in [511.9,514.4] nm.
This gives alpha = 1.0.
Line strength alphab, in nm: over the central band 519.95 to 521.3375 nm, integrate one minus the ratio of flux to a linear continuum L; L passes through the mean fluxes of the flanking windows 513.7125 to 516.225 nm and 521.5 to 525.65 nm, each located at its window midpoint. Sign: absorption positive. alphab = 0.15 nm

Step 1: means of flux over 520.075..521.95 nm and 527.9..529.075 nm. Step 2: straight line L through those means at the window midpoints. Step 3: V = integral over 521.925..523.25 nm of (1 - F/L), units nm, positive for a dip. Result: -0.12 nm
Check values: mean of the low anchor 9.05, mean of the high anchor 9.59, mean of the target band 9.97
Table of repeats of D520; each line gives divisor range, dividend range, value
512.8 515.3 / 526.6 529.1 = 1.05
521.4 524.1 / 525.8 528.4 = 0.98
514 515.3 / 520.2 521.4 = 0.84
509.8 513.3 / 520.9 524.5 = 1.06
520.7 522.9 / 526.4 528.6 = 1.03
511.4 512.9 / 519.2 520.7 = 1.03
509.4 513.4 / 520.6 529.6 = 1.06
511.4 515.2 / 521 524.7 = 1.04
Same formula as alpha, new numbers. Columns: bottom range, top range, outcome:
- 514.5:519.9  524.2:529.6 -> 0.99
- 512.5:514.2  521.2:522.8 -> 1.09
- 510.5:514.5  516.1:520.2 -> 1.06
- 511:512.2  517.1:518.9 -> 1.07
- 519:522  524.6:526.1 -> 1.00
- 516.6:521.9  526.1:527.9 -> 1.03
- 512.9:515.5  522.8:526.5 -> 1.01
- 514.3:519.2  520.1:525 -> 0.96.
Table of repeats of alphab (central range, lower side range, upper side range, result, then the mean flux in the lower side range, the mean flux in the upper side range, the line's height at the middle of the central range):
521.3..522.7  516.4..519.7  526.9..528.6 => -0.018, 9.74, 9.64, 9.7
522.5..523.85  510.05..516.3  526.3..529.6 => -0.052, 9.75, 9.68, 9.7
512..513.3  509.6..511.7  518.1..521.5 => 0.024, 9.63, 9.46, 9.6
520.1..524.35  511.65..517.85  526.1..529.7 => 0.095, 9.67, 9.69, 9.68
